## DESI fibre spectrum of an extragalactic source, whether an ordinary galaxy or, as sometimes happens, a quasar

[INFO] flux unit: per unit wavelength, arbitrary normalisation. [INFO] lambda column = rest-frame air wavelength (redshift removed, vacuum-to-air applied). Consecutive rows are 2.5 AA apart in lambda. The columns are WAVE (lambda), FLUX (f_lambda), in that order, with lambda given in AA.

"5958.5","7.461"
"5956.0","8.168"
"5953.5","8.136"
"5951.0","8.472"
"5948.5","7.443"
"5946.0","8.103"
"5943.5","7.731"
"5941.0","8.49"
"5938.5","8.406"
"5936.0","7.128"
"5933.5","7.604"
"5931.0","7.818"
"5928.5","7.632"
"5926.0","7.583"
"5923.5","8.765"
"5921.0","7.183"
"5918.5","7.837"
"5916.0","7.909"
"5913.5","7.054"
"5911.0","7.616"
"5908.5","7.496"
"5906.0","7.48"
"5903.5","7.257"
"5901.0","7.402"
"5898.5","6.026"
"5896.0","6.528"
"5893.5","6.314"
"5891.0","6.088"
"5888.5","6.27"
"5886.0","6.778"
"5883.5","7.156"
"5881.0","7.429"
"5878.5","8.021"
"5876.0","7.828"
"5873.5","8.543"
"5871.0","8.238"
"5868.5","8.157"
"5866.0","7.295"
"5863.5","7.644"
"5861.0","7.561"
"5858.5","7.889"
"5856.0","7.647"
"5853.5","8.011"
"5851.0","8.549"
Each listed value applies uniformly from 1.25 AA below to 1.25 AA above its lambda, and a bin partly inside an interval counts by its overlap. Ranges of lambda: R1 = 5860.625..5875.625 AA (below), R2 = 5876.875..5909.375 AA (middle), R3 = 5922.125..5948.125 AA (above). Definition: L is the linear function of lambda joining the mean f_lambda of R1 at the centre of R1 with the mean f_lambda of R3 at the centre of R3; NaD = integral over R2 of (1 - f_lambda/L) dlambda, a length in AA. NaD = 4.0 AA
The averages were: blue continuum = 7.92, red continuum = 7.91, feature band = 6.95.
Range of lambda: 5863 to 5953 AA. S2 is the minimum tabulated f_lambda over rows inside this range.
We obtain 6.026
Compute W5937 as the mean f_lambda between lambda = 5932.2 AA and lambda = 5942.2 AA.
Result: 7.9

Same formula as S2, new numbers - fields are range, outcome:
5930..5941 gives 7.128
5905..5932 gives 7.054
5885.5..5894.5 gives 6.088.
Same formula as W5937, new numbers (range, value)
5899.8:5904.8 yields 7.33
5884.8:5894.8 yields 6.36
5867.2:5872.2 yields 8.19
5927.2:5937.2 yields 7.55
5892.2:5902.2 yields 6.56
